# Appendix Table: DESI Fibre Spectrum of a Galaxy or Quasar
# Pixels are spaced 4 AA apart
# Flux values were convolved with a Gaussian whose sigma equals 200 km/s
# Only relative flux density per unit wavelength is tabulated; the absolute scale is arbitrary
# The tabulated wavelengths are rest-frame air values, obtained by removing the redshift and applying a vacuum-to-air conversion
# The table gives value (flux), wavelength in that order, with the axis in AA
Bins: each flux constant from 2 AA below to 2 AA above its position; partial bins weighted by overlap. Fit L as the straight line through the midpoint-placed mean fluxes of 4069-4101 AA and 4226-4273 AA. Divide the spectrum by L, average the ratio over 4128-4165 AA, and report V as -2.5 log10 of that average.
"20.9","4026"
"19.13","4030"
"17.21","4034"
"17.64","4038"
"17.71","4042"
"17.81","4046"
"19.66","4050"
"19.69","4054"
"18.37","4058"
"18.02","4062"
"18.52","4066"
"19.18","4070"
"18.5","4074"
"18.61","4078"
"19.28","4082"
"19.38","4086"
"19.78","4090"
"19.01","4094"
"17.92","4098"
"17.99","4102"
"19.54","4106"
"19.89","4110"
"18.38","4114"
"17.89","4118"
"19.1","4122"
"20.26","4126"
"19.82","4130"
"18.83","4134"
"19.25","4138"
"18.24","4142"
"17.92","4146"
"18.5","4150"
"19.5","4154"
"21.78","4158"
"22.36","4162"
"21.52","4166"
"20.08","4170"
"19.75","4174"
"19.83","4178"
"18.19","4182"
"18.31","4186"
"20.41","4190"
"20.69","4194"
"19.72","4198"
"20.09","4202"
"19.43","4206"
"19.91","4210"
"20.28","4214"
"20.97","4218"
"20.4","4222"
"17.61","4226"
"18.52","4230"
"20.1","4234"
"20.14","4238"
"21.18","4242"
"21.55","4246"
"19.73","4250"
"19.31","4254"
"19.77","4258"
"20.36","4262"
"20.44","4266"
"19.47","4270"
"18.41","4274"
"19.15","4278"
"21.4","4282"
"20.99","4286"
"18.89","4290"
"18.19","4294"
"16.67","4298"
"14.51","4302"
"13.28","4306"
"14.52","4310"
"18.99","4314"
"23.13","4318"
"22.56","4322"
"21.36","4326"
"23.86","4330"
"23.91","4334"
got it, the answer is -0.02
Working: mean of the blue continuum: 18.9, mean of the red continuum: 19.9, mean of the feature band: 19.6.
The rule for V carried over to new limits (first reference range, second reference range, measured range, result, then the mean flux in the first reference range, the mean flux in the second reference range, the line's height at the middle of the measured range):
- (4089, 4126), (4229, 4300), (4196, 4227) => -0.02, 18.9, 19.7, 19.4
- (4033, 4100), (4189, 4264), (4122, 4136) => -0.02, 18.6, 20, 19.2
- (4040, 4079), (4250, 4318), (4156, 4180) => -0.13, 18.6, 18.6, 18.6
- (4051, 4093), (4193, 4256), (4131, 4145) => 0.03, 19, 20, 19.4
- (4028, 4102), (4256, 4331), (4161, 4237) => -0.05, 18.6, 19.2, 19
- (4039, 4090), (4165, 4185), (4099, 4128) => 0.01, 18.7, 19.7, 19.2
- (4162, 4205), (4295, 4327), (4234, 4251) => -0.09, 20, 18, 19.1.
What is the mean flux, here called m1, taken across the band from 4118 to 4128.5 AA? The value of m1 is 19.3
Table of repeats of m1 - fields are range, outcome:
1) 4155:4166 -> 21.7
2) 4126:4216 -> 19.8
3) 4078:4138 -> 19.1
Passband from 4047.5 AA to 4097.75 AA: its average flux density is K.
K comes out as 19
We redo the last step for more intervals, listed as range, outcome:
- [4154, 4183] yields 20.5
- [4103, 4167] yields 19.5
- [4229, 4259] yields 20.1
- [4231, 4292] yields 20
